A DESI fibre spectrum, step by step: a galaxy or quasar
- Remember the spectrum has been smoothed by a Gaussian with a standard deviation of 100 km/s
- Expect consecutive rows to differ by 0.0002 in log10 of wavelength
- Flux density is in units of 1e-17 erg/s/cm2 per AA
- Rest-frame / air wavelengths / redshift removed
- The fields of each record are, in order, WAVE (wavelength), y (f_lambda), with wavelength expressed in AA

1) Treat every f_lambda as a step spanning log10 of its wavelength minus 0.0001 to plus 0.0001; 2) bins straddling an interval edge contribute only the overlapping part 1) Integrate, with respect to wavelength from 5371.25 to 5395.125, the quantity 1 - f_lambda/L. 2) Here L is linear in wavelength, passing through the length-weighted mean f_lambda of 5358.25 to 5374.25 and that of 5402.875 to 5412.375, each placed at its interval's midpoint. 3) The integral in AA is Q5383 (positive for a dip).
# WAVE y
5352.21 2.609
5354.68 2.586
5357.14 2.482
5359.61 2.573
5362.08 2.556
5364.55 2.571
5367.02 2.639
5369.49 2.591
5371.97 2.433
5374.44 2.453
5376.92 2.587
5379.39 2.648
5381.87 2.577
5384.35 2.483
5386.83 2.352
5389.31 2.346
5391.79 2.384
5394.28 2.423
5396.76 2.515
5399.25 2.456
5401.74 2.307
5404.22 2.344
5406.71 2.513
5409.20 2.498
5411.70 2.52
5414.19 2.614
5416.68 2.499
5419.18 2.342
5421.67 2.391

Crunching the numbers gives 0.44 AA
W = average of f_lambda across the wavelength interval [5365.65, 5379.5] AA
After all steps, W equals 2.55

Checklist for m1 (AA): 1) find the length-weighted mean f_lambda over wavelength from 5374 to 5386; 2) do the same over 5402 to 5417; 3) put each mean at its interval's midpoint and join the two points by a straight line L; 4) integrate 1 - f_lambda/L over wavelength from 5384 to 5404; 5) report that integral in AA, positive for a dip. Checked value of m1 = 0.9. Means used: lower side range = 2.55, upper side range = 2.49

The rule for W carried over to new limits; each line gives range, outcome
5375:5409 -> 2.46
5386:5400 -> 2.41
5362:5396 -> 2.5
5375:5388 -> 2.53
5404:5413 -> 2.48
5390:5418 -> 2.46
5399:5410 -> 2.42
